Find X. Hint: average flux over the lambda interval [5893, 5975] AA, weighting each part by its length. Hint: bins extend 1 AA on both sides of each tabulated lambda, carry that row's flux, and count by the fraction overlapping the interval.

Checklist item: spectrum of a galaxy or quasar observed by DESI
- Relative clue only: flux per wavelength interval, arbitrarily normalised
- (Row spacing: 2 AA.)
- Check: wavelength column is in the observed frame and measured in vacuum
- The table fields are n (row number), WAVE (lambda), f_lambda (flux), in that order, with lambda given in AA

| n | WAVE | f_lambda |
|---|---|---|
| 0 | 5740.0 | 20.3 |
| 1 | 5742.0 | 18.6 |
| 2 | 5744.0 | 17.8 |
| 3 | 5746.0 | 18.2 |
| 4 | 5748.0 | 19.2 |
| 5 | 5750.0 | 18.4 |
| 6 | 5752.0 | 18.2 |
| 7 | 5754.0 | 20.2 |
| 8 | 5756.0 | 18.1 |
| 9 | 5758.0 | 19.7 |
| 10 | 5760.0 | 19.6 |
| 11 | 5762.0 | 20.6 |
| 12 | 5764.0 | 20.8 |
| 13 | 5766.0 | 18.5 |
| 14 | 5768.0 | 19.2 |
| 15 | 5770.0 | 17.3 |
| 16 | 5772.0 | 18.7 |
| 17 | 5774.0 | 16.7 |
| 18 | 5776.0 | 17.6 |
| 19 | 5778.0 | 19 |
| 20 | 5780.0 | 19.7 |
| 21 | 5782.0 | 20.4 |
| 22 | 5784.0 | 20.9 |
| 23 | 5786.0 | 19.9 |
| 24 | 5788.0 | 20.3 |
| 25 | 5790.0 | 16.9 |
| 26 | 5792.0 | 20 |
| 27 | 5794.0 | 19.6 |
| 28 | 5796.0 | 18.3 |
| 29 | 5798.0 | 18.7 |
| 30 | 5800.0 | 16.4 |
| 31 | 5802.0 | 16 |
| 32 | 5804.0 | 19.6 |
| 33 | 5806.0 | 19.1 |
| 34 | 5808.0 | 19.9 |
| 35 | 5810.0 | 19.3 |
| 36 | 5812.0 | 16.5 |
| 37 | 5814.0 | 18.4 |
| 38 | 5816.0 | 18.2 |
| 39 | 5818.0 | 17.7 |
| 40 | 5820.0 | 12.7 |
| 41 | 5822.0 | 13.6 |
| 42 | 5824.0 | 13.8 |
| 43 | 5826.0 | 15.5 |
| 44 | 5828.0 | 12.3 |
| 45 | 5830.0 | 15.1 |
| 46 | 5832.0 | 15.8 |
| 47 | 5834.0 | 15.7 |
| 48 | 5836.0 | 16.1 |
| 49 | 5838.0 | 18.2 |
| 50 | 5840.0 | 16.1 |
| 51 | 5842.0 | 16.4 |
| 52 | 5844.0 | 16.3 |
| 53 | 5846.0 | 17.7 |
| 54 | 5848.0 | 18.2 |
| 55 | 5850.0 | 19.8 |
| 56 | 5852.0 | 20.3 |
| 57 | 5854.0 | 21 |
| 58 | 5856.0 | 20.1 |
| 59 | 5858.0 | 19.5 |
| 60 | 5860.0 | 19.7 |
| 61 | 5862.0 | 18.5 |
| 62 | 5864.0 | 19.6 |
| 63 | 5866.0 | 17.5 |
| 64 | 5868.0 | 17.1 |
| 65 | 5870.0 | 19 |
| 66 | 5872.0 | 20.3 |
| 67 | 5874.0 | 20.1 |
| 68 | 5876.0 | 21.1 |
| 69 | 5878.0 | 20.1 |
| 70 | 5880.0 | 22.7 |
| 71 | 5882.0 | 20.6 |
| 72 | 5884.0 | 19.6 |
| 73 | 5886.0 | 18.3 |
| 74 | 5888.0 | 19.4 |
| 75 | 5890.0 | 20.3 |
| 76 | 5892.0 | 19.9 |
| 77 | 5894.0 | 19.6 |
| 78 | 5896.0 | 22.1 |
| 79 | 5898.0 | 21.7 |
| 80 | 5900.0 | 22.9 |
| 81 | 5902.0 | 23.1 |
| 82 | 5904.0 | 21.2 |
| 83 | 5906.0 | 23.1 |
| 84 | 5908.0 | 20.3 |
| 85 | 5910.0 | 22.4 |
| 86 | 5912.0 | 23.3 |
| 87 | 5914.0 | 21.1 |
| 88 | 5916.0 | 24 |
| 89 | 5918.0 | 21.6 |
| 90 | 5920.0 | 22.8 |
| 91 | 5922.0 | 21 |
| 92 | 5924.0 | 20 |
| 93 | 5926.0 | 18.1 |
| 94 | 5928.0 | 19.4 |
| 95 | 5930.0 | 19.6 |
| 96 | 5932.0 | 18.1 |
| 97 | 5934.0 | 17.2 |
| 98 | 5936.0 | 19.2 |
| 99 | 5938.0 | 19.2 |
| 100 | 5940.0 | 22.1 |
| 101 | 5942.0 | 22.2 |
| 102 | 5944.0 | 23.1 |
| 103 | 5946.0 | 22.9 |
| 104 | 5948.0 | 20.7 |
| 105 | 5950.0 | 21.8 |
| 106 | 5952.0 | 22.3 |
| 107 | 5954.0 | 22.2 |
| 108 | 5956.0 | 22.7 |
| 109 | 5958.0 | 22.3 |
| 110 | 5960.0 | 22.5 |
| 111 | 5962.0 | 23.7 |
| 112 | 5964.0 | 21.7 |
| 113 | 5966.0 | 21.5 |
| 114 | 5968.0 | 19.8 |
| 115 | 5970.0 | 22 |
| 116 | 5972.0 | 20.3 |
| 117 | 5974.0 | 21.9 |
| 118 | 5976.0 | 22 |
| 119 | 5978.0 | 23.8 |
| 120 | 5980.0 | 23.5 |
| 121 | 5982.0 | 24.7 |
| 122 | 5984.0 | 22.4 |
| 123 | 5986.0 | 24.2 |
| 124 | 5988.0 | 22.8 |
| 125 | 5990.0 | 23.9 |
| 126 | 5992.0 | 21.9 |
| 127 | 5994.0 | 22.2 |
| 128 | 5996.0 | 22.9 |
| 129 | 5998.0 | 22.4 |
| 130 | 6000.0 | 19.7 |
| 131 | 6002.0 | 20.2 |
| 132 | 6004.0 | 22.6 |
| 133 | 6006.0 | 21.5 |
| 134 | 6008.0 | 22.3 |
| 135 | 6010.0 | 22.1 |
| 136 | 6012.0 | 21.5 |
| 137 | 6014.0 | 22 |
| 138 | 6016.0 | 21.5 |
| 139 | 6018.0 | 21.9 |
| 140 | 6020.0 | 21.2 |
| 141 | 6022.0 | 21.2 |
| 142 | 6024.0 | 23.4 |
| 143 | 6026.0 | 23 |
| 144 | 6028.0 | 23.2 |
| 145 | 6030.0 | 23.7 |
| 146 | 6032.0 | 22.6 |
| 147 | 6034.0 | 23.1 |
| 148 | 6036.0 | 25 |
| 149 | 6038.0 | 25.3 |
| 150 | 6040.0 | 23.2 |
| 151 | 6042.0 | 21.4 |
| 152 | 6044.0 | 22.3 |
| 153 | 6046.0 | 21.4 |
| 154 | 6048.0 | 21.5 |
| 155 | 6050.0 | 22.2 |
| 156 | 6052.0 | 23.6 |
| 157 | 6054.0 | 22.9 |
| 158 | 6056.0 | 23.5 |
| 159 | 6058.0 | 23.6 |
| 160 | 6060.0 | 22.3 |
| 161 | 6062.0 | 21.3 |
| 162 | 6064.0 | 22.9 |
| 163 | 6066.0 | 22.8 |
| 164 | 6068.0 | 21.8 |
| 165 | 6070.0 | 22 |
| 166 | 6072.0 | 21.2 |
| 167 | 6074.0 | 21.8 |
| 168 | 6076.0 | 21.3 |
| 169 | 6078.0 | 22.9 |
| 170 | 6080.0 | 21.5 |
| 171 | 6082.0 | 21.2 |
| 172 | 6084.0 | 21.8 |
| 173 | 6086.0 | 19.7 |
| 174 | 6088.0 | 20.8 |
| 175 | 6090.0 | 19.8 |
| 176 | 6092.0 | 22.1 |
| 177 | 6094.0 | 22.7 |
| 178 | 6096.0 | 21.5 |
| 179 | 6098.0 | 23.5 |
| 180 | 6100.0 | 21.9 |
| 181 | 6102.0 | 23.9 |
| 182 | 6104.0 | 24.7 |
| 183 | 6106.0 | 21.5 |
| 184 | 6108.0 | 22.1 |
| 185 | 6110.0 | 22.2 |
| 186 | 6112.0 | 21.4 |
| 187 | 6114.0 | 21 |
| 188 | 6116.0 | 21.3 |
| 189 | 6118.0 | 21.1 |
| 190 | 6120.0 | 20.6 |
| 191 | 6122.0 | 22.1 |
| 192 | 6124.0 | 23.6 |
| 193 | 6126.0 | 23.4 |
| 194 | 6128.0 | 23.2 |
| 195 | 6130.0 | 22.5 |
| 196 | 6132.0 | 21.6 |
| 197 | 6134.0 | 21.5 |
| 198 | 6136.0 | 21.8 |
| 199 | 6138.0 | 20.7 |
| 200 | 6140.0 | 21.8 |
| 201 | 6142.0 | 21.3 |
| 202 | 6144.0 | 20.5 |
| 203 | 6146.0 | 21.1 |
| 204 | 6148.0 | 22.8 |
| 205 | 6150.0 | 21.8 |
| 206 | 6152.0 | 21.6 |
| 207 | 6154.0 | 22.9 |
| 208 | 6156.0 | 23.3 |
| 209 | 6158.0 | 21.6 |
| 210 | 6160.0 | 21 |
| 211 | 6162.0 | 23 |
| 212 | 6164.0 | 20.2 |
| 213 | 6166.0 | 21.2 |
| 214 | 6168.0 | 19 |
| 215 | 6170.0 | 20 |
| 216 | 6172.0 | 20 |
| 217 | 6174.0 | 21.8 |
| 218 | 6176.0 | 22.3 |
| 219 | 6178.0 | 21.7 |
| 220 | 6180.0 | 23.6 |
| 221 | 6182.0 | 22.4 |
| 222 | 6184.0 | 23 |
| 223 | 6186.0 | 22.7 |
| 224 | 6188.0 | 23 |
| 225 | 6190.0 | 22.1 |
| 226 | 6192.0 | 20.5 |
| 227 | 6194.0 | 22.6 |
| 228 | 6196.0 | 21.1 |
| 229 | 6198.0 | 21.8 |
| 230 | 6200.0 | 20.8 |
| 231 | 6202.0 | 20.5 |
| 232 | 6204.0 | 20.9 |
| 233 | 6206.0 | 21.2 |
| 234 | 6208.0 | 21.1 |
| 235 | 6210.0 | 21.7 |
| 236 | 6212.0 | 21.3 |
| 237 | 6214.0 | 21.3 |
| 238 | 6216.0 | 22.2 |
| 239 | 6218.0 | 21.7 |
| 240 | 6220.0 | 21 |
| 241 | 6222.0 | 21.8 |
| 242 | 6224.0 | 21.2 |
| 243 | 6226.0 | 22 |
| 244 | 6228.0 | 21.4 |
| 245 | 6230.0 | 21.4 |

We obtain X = 21.4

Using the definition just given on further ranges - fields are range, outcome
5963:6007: 22.2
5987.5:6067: 22.4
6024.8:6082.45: 22.6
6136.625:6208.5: 21.6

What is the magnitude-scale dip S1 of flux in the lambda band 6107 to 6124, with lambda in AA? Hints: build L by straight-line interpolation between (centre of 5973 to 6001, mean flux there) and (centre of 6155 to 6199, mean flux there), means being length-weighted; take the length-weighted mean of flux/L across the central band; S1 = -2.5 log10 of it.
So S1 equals 0.02 mag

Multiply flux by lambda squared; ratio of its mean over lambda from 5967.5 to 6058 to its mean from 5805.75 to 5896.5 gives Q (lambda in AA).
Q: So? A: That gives 1.3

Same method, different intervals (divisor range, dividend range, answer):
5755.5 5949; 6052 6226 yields 1.25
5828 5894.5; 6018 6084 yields 1.28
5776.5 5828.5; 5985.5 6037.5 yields 1.35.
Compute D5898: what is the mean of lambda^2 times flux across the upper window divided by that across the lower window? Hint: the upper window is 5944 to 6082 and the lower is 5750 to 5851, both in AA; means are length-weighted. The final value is 1.3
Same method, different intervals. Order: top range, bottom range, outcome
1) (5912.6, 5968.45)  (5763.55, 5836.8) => 1.26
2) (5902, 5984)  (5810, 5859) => 1.32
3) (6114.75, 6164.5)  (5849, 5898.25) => 1.20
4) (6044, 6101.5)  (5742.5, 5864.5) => 1.33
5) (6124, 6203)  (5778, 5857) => 1.38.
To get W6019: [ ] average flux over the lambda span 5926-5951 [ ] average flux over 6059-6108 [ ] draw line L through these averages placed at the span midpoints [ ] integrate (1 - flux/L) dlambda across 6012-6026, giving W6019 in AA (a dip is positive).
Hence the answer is -0.4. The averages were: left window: 20.4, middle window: 21.9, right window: 22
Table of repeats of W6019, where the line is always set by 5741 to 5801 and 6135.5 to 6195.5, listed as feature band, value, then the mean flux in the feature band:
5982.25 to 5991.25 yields -1.3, 23.4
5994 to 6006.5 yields -0.7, 21.6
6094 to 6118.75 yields -1.1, 22.2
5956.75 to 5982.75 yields -2.5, 22.3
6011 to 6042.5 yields -3.0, 22.7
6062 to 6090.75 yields -0.6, 21.5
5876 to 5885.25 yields -0.5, 20.7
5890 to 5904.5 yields -1.2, 21.4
